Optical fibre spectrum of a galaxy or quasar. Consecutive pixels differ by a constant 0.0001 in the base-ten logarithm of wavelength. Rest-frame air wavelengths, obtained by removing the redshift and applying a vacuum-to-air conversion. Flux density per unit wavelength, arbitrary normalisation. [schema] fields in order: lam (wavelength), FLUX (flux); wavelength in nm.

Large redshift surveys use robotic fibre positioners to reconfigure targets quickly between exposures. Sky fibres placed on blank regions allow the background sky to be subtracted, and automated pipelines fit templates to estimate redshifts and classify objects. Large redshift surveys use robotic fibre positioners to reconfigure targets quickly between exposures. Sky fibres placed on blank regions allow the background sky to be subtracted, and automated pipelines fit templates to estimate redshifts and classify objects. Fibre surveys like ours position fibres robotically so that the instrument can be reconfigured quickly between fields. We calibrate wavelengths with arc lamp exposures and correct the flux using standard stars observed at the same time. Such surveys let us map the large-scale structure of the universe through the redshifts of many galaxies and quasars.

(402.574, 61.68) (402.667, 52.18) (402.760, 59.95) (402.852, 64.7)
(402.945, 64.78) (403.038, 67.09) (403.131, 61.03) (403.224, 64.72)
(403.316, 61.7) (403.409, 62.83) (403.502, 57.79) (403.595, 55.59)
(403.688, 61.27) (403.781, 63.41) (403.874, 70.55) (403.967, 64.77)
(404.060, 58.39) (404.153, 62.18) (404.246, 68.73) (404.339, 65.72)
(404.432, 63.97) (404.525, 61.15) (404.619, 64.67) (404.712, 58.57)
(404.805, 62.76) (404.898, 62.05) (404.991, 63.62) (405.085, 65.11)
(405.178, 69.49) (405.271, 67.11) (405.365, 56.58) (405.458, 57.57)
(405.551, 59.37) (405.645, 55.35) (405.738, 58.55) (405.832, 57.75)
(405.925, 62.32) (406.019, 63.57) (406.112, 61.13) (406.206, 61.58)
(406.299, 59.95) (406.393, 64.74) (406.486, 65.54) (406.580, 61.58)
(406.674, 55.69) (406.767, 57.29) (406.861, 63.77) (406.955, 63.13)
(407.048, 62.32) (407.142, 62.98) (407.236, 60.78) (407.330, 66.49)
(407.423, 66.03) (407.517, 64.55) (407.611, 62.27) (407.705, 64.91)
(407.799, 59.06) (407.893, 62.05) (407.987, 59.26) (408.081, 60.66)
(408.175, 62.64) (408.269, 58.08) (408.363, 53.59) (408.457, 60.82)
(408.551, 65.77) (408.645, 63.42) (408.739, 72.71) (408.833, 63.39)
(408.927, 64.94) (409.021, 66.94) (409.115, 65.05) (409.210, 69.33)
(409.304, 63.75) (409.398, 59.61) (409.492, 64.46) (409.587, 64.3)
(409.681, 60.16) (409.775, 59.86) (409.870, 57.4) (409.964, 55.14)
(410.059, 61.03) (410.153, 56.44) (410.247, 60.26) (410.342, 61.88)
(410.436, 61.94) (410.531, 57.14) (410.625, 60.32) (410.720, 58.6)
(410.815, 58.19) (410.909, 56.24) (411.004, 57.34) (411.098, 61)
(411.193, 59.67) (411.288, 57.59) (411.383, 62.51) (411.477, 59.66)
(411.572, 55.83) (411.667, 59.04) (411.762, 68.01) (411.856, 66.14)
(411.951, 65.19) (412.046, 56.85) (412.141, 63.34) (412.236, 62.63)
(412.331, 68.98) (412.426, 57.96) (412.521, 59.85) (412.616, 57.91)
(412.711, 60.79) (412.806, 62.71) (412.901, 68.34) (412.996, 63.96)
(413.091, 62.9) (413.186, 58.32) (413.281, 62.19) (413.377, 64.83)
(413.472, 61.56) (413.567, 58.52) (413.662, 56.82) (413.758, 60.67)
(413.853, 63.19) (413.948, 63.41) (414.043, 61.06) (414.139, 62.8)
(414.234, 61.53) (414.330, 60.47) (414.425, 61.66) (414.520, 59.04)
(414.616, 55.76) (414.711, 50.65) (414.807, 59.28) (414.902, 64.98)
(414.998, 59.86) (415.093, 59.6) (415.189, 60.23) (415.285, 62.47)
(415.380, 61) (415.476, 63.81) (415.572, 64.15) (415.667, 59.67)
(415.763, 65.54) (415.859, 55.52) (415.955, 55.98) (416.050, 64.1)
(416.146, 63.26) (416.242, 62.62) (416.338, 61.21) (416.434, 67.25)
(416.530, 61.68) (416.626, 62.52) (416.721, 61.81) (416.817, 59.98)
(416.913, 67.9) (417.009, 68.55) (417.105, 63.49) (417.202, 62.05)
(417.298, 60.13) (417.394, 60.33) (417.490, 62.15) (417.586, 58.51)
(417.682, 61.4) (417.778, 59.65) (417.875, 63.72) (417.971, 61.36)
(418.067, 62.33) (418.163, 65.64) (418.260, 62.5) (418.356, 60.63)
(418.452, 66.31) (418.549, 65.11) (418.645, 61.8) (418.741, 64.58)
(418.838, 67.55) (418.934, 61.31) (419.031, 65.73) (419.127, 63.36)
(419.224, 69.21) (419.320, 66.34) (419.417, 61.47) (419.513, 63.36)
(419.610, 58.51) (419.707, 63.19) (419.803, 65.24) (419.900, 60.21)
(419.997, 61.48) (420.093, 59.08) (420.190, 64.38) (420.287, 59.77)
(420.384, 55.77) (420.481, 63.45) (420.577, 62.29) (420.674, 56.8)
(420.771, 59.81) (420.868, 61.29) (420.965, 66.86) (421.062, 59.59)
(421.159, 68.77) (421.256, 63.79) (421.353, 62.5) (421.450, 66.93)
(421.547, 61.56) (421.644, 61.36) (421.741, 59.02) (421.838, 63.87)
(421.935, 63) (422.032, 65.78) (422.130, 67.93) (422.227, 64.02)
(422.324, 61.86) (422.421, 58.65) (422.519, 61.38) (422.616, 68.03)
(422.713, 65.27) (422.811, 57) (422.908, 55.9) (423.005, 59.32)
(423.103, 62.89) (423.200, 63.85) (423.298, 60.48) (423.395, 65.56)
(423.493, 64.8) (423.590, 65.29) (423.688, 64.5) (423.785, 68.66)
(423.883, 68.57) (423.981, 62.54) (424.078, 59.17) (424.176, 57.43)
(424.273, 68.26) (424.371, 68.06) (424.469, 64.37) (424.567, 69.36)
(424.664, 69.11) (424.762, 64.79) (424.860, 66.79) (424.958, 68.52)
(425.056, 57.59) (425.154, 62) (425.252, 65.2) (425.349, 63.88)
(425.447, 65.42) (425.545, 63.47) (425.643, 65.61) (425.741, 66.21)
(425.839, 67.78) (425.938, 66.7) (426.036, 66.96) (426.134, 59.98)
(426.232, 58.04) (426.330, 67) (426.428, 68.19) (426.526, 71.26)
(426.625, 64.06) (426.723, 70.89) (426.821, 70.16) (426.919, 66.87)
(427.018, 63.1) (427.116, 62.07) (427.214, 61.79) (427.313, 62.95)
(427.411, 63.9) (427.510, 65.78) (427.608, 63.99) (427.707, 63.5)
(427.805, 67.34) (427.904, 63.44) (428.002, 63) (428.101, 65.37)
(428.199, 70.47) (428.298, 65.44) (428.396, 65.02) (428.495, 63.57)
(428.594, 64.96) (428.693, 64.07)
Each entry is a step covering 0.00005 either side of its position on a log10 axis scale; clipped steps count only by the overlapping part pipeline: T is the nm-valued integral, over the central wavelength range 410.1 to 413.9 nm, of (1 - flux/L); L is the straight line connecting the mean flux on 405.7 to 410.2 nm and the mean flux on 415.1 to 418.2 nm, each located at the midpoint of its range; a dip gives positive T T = 0.07 nm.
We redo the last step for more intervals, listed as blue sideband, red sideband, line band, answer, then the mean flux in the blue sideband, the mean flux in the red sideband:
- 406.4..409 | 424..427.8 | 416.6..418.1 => 0.04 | 62.5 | 65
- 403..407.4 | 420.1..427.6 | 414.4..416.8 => 0.08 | 62.2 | 63.9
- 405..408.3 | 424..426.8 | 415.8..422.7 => 0.15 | 61.7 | 65.3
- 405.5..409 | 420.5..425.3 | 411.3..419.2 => 0.10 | 61.9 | 63.5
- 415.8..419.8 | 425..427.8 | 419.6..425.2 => 0.07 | 62.8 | 64.9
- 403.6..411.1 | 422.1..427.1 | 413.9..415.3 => 0.06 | 61.9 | 64.5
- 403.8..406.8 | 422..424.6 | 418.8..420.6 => 0.02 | 62.1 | 63.6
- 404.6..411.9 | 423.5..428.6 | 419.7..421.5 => 0.05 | 61.5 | 65.2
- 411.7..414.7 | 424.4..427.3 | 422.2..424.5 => 0.05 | 61.7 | 65.4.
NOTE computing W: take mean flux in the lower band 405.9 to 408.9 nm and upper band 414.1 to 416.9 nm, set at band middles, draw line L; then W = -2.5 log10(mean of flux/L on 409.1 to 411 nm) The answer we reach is 0.03 mag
